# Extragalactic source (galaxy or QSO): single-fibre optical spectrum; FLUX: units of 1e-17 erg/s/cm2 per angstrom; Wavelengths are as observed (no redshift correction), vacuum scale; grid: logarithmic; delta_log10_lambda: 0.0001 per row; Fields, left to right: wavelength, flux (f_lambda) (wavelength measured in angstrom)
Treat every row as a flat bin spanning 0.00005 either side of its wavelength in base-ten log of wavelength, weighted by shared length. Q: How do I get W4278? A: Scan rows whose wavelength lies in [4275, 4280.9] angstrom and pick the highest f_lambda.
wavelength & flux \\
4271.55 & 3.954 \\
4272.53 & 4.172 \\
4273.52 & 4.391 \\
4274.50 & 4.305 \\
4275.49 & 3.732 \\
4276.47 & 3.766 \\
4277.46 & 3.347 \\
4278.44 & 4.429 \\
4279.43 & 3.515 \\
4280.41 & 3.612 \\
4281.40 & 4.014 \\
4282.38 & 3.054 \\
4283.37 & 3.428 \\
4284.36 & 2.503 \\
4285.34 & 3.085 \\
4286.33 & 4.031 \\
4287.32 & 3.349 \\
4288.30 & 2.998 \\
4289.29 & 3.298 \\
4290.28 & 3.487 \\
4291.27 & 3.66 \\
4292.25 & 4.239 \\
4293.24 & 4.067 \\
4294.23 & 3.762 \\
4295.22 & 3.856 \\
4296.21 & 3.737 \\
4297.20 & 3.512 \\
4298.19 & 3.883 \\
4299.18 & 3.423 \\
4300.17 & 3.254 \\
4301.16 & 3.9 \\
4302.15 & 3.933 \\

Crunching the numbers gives 4.429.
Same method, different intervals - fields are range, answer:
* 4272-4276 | 4.391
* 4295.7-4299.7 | 3.883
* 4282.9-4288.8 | 4.031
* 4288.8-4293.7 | 4.239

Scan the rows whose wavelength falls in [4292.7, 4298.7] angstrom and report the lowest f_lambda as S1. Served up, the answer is 3.512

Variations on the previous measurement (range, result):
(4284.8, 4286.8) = 3.085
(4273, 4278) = 3.347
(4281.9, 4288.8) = 2.503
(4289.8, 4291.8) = 3.487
